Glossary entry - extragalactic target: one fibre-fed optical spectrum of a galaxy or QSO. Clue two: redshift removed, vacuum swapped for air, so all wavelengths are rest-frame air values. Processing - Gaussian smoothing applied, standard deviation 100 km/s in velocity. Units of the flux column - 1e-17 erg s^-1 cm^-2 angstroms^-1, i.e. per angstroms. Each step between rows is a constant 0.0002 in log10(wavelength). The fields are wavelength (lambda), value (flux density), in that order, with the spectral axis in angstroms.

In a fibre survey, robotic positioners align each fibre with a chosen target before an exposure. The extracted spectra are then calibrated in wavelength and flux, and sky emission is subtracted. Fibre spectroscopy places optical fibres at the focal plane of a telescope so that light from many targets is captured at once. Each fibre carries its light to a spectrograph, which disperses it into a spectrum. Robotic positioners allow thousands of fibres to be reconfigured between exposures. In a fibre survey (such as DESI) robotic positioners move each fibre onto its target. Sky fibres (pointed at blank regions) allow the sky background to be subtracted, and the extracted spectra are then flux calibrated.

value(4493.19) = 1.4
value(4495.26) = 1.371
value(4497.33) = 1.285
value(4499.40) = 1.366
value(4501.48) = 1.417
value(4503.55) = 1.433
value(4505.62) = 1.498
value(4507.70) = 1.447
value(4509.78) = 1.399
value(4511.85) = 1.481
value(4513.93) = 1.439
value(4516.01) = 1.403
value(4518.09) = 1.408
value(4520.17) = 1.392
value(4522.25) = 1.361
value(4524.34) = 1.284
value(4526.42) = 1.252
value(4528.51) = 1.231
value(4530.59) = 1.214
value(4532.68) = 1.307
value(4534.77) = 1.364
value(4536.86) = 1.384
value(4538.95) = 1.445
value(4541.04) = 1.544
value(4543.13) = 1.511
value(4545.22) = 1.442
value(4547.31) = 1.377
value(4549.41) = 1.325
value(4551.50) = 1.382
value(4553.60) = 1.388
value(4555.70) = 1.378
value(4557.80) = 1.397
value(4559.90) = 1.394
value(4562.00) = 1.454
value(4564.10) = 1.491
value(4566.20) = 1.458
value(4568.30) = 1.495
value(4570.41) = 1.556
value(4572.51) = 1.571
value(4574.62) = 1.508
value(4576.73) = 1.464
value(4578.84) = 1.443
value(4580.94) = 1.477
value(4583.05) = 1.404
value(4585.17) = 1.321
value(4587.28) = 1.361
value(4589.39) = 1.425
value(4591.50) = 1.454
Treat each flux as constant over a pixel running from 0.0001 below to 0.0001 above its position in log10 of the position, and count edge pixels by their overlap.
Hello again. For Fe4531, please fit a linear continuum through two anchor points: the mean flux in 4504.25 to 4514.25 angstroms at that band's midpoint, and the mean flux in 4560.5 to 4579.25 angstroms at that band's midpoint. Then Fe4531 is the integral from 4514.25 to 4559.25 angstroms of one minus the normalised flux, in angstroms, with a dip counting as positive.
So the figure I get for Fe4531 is 3.0 angstroms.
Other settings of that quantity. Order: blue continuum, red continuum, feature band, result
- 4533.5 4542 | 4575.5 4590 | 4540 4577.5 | -0.8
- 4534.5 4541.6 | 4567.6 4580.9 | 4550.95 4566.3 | 0.6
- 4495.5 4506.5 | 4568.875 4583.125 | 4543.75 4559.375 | 0.8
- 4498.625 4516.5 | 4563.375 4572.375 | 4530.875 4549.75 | 0.9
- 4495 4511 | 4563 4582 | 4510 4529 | 0.8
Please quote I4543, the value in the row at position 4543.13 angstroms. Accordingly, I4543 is 1.511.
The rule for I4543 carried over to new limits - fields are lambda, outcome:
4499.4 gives 1.366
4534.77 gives 1.364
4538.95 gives 1.445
